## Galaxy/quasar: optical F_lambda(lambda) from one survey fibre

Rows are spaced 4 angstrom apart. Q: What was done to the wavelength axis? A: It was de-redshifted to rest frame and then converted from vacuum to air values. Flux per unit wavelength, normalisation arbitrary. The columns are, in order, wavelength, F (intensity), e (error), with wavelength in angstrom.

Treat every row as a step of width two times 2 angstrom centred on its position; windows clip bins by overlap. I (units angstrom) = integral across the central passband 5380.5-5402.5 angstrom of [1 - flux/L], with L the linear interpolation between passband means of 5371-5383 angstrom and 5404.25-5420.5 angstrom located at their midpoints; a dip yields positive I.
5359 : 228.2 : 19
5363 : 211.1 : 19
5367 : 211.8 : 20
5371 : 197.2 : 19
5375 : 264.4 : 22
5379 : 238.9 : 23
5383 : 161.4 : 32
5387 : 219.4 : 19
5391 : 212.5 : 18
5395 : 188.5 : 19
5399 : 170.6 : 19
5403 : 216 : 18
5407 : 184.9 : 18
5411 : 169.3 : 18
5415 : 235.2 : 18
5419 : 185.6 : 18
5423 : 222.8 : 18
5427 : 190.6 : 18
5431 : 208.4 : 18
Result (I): 2.1 angstrom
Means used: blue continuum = 228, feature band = 193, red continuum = 195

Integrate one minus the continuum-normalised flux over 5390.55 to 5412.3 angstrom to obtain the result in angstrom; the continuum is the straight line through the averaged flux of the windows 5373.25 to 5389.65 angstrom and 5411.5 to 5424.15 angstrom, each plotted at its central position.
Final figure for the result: 2.5 angstrom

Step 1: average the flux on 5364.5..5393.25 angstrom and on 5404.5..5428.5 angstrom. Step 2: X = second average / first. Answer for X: 0.92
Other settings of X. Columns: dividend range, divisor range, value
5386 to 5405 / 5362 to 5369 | 0.95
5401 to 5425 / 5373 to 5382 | 0.84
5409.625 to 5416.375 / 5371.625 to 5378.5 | 0.82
